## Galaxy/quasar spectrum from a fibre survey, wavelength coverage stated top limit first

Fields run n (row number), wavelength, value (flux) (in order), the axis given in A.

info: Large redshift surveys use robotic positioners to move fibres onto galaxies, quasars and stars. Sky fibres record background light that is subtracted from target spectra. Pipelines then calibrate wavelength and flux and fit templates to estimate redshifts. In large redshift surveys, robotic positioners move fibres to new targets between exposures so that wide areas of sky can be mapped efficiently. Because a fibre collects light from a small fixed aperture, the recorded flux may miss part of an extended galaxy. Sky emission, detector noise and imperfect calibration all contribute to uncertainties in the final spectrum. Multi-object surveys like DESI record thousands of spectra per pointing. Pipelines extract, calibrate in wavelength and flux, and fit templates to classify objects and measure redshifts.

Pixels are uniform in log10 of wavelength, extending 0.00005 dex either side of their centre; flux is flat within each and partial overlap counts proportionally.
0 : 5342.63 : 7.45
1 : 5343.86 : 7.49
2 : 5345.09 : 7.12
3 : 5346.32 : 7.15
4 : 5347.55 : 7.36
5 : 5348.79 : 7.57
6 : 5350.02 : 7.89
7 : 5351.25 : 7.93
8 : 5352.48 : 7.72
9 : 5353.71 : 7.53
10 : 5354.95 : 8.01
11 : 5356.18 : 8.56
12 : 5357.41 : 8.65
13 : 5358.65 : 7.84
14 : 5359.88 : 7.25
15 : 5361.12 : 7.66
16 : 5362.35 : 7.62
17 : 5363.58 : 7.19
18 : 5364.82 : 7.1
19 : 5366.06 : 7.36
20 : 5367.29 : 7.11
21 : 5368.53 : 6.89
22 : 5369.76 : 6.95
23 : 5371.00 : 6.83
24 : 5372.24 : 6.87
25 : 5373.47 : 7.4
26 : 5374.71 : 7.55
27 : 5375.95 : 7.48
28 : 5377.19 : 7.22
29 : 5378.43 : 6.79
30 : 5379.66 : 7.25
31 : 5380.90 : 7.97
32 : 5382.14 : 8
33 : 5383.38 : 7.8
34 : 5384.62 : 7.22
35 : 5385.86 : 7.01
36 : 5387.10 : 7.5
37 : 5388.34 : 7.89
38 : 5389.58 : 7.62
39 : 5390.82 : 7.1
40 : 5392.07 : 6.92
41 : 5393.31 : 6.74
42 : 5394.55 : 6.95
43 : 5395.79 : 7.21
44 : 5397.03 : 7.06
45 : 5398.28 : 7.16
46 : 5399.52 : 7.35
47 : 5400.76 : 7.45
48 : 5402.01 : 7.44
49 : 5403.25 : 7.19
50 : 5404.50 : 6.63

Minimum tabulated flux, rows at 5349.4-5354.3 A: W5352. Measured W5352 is 7.53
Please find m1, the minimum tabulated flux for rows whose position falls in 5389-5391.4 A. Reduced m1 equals 7.1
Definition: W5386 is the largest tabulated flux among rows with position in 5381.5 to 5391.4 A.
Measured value 8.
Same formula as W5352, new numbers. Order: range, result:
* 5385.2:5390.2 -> 7.01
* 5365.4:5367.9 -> 7.11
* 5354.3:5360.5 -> 7.25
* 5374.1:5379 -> 6.79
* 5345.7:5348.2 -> 7.15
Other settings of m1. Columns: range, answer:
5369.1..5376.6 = 6.83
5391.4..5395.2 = 6.74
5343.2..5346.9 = 7.12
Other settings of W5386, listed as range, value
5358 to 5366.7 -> 7.84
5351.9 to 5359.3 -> 8.65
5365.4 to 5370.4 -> 7.36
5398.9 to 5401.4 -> 7.45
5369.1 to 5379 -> 7.55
